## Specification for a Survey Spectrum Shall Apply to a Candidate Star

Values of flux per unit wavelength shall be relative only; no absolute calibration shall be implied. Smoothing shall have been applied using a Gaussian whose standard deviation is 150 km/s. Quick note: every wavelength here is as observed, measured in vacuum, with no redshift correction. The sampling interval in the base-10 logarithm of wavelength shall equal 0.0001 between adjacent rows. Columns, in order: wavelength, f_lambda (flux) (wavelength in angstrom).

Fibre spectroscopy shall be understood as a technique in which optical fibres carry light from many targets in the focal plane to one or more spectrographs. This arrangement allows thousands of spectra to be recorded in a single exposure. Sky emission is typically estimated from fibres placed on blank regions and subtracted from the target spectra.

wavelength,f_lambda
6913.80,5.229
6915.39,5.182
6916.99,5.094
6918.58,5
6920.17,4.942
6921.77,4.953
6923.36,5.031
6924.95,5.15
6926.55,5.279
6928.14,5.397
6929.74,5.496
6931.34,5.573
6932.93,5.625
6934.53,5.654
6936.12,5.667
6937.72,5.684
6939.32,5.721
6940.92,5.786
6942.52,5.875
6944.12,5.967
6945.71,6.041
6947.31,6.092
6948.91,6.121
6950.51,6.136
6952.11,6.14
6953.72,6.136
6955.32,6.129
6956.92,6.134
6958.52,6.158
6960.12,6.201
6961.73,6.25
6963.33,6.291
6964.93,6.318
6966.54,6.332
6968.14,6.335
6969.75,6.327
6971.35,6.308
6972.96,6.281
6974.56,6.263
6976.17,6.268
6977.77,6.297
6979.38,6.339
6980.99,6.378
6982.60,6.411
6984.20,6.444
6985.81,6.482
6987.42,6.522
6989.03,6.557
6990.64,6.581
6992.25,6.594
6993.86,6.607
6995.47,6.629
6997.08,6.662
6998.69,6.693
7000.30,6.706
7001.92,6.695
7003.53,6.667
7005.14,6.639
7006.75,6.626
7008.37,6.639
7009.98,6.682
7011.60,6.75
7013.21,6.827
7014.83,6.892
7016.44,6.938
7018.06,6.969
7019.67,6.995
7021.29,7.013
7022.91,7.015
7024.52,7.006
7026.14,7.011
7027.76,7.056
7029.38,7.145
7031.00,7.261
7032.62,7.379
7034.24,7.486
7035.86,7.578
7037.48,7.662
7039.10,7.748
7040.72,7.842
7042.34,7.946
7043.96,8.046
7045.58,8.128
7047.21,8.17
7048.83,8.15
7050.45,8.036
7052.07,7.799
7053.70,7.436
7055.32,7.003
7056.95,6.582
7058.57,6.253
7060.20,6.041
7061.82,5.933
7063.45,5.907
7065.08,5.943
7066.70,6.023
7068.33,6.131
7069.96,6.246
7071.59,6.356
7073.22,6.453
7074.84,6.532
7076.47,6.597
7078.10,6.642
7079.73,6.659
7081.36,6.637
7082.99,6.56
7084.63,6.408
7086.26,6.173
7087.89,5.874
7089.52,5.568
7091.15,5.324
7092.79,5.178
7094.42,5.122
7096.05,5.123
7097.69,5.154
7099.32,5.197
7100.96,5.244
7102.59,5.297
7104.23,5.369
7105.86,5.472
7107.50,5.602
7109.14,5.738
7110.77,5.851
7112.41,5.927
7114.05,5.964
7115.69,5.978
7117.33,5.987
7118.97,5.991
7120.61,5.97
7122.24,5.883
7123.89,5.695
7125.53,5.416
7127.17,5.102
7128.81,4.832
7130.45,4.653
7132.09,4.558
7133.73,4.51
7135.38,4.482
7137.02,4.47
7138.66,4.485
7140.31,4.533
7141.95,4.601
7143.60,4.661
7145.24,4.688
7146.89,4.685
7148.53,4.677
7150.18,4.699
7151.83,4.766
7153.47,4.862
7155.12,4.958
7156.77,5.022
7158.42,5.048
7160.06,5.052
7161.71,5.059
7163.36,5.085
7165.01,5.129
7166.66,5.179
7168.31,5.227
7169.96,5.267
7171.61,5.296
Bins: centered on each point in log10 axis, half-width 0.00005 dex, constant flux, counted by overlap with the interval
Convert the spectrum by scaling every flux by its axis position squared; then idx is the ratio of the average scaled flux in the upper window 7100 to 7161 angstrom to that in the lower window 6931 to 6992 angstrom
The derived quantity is 0.88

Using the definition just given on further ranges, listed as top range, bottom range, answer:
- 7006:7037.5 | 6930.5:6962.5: 1.21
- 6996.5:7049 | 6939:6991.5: 1.17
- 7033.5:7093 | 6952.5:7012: 1.08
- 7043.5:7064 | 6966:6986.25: 1.16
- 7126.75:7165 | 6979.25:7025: 0.74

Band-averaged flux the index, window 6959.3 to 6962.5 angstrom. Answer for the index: 6.22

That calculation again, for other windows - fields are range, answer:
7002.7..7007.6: 6.65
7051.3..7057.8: 7.19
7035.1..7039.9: 7.66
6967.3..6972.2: 6.32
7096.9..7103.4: 5.23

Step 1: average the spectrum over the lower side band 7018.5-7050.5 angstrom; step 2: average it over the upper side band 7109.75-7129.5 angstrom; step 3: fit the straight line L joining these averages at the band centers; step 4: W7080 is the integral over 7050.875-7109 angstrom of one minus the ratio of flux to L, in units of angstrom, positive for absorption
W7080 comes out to 4.50 angstrom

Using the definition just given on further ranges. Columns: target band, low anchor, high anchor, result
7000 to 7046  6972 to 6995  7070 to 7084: -4.8 angstrom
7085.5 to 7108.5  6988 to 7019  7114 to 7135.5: 1.1 angstrom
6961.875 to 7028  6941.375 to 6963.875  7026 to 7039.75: 1.7 angstrom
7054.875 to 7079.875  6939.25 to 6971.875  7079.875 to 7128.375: -2.2 angstrom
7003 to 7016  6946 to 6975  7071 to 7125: -1.4 angstrom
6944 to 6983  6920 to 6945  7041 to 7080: -2.6 angstrom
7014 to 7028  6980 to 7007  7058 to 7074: -1.3 angstrom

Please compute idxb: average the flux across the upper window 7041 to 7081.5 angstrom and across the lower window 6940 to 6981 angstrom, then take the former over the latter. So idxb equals 1.11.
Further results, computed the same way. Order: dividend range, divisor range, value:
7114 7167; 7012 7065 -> 0.70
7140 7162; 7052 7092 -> 0.76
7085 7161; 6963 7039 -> 0.77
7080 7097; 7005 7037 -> 0.83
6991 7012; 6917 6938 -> 1.25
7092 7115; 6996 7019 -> 0.81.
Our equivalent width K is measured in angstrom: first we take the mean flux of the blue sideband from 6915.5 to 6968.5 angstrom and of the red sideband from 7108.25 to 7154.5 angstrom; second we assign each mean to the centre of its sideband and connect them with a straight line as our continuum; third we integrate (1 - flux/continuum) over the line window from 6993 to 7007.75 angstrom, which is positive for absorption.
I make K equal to -2.9 angstrom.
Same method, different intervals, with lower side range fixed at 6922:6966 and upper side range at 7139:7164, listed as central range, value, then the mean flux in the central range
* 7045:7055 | -4.9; 7.9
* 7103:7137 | -3.1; 5.42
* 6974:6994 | -2.8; 6.44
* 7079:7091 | -2.5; 6.21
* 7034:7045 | -4.9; 7.79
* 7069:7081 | -3.0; 6.5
